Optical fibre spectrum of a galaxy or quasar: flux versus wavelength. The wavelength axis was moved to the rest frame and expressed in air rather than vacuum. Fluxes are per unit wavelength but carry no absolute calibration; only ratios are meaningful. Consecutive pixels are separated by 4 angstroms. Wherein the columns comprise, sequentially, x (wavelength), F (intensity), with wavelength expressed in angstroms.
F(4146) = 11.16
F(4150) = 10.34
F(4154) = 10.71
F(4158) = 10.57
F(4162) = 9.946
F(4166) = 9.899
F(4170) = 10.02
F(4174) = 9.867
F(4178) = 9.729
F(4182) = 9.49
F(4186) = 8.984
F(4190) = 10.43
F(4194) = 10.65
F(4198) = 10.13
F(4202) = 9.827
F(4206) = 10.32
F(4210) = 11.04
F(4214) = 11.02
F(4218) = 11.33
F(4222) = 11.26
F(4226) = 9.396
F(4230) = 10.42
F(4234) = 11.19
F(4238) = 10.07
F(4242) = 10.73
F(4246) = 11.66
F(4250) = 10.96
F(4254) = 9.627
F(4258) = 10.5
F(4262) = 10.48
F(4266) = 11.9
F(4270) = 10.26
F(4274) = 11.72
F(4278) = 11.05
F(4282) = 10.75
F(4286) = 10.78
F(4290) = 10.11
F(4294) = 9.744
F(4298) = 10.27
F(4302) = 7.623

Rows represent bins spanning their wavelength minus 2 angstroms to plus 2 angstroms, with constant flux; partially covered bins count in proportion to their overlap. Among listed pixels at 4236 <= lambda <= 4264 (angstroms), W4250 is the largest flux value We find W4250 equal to 11.66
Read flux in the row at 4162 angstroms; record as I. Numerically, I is 9.946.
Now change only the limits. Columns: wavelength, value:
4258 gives 10.5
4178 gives 9.729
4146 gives 11.16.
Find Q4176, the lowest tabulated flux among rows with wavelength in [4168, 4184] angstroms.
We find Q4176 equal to 9.49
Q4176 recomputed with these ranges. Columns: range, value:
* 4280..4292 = 10.11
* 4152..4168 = 9.899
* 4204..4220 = 10.32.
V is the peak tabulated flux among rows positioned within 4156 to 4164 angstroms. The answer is 10.57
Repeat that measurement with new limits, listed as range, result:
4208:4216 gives 11.04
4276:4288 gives 11.05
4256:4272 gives 11.9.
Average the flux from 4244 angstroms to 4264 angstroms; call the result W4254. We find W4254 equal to 10.6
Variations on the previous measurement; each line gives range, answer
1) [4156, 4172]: 10.1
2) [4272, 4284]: 11.2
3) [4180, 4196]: 9.89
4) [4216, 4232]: 10.6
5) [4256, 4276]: 11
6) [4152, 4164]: 10.4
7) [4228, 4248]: 10.8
